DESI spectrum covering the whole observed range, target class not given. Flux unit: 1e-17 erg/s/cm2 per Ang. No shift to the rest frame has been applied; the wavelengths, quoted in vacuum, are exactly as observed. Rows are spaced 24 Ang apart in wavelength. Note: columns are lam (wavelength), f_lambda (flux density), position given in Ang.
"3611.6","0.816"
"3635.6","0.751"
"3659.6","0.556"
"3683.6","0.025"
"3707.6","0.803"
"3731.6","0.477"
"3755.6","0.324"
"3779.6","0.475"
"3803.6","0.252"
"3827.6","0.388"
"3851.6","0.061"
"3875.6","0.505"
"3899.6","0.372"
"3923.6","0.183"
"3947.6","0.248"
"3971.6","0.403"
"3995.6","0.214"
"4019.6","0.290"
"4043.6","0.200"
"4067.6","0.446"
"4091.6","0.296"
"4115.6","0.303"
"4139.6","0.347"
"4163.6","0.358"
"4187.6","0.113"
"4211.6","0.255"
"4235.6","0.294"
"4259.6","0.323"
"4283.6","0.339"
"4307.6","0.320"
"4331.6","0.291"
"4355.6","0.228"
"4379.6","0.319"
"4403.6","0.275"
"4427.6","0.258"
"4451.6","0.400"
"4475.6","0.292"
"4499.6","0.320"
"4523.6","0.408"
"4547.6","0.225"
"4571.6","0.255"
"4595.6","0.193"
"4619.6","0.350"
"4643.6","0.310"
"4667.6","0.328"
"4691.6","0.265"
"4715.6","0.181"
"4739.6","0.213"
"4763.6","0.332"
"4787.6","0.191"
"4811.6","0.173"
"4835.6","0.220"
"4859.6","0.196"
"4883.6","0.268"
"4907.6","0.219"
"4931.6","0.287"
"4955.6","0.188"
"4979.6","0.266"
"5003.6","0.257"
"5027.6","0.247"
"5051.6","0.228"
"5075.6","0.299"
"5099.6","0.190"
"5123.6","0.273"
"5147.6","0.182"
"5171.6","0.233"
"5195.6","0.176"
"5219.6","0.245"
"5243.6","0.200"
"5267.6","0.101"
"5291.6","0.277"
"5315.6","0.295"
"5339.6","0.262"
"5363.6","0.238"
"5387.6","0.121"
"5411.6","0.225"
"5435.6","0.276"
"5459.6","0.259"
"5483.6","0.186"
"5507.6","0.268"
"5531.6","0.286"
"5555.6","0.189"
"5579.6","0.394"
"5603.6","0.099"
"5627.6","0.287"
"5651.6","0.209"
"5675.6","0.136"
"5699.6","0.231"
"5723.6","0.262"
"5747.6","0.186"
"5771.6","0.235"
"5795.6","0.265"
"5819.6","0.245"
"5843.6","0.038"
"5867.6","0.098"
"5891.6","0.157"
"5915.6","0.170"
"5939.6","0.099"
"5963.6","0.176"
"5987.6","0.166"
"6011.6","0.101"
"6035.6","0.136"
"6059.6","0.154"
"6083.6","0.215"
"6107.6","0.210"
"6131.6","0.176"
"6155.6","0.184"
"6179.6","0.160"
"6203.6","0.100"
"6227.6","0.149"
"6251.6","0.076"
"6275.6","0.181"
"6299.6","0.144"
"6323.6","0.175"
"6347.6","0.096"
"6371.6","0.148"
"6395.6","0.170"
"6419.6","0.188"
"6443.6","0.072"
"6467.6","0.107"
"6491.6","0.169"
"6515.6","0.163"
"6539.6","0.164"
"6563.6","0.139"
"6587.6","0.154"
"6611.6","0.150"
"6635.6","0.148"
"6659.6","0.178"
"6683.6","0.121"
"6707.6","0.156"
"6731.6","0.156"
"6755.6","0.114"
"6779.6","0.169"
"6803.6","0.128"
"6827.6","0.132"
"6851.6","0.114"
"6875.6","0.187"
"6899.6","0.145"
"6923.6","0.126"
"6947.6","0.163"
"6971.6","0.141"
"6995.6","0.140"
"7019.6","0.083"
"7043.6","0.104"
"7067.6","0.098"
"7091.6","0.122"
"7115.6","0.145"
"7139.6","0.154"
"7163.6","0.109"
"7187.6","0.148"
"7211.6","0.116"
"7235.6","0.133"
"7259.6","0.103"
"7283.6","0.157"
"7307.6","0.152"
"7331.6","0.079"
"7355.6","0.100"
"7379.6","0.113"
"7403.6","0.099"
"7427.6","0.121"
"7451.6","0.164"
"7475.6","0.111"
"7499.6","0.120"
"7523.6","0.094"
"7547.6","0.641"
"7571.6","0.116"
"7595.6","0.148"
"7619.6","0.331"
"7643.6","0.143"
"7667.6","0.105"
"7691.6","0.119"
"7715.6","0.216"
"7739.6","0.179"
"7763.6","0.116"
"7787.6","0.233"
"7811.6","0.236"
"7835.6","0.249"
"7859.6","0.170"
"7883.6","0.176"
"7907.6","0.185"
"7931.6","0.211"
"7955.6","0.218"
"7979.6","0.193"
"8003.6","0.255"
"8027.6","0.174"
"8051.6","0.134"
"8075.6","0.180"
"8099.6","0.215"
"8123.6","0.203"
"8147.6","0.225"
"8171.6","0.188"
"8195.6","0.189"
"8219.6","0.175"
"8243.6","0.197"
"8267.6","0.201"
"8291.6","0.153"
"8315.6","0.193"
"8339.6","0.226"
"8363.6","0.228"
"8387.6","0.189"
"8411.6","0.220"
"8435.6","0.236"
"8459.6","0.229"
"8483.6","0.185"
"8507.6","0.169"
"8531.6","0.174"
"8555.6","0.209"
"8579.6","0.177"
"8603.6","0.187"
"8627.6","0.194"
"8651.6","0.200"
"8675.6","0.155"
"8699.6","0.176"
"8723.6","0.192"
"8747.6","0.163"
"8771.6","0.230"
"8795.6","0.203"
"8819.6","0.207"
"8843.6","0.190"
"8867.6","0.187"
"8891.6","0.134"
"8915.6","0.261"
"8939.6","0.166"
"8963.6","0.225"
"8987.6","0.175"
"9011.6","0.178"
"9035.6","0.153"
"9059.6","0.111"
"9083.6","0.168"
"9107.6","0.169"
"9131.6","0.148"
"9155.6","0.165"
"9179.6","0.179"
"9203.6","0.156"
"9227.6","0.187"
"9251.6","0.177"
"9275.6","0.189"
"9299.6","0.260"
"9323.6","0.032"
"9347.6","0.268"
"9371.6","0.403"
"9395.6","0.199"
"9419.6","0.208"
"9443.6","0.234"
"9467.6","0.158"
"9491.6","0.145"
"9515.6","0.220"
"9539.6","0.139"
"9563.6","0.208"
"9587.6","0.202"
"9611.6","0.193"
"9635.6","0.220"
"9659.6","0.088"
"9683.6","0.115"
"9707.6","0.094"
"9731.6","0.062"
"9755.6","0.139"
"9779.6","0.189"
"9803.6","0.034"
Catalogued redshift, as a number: 1.02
